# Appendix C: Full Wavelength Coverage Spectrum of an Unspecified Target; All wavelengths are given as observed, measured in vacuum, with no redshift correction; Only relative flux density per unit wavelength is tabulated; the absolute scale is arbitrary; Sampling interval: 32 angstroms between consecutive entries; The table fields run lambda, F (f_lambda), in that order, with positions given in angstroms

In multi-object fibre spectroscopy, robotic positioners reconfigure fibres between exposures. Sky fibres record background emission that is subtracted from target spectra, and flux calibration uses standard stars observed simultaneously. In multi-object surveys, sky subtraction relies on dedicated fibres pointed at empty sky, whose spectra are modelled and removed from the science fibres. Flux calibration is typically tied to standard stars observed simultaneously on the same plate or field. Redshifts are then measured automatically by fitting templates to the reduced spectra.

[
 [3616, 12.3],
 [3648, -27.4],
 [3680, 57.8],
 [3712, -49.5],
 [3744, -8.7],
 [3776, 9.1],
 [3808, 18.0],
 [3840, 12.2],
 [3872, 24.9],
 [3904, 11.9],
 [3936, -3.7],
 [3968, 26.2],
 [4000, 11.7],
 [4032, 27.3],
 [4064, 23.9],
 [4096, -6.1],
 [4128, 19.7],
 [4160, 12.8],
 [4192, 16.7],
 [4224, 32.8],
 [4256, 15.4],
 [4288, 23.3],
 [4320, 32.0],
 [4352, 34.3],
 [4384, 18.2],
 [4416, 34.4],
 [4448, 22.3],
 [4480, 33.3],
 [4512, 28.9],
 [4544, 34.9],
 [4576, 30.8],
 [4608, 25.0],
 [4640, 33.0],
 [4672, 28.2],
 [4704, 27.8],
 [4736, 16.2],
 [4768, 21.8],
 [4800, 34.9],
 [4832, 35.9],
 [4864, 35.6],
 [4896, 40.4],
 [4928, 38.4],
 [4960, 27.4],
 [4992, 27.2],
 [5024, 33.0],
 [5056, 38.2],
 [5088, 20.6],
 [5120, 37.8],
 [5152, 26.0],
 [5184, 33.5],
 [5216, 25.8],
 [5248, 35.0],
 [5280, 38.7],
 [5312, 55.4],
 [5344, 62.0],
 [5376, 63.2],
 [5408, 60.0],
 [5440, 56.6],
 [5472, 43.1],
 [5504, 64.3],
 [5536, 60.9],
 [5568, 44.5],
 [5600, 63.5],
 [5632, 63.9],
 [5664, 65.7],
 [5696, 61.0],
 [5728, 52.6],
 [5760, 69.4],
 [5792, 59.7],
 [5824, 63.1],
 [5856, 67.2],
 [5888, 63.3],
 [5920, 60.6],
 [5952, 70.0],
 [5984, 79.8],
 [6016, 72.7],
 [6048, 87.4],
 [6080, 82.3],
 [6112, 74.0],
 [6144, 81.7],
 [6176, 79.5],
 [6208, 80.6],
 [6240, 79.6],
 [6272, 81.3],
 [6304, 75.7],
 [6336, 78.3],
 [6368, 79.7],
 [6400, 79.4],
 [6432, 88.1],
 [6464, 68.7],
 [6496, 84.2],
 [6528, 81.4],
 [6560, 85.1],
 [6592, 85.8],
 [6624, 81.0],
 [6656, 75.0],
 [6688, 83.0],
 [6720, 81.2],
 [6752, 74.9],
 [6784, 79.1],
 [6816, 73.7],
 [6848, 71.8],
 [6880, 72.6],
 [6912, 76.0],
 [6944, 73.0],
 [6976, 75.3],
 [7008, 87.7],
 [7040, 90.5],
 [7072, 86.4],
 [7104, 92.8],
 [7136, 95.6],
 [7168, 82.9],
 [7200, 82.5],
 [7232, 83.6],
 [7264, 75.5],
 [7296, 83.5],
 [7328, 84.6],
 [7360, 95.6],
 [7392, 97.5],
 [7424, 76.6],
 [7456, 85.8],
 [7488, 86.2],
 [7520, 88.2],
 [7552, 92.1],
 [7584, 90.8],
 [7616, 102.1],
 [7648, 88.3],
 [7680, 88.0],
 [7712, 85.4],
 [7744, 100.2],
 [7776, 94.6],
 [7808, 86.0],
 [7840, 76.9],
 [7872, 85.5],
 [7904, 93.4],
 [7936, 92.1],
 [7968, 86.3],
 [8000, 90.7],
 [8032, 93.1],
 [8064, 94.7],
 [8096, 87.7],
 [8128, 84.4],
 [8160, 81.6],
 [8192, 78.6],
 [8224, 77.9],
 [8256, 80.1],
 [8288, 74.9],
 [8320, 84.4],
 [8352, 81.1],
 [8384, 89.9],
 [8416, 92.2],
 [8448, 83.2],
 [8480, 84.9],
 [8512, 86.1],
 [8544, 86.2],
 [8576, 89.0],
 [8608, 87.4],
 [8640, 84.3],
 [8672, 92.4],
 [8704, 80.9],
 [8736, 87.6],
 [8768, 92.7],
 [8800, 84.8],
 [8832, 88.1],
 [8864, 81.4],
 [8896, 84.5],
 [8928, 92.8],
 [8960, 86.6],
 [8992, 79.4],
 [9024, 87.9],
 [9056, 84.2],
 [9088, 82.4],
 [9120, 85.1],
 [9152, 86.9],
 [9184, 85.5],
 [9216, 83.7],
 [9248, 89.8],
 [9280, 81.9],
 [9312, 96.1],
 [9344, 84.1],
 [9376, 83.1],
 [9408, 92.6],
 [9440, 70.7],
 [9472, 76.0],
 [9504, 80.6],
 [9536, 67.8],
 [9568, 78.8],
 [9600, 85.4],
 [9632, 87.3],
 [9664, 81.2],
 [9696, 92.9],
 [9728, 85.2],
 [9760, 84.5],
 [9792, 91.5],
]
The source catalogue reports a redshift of 0.327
